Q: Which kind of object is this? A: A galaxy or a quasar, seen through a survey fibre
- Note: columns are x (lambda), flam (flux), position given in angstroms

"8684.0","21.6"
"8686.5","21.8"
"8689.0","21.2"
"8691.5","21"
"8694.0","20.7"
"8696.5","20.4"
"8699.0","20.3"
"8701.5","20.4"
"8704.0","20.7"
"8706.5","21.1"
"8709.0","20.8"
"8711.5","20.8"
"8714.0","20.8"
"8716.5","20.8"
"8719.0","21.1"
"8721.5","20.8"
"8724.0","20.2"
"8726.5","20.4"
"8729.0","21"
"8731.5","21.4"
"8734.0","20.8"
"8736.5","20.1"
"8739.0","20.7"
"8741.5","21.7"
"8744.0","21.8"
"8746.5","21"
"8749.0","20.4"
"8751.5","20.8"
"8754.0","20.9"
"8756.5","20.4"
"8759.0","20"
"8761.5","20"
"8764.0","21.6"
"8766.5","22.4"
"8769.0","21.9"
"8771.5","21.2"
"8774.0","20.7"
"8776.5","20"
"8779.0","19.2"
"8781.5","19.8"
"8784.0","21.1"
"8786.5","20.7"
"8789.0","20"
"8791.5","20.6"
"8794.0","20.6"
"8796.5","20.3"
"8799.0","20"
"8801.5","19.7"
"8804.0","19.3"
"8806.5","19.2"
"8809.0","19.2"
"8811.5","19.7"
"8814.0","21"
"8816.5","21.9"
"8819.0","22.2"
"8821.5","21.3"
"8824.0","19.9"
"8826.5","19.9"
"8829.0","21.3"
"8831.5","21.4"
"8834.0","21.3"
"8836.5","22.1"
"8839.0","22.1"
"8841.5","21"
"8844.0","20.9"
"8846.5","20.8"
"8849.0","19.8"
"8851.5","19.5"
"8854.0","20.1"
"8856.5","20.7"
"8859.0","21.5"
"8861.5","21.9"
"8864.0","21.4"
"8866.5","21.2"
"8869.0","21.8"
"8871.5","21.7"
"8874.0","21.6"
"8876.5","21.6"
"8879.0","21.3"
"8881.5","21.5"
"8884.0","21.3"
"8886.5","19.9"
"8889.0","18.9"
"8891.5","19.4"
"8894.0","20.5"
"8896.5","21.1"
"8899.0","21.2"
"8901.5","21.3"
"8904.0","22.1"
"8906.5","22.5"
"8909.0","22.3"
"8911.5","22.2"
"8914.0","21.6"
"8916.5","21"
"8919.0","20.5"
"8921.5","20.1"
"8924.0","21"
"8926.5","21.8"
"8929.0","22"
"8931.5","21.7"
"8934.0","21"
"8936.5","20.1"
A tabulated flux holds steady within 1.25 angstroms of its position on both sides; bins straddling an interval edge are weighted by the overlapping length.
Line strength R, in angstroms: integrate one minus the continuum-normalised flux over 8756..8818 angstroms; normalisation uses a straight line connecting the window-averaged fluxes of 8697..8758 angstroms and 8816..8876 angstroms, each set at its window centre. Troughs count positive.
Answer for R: 1.6 angstroms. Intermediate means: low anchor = 20.8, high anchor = 21.1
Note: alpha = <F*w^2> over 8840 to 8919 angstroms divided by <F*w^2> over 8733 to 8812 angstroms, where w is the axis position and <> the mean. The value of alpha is 1.1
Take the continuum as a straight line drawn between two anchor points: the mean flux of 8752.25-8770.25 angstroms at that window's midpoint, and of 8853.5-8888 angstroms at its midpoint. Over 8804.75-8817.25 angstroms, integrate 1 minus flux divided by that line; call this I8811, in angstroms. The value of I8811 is 0.61 angstroms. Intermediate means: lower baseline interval 21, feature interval 20.1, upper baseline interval 21.3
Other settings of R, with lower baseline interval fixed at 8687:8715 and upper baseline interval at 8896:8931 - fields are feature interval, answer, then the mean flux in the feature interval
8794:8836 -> 1.3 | 20.5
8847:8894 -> 1.1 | 20.8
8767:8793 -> 0.6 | 20.6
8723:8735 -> 0.1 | 20.8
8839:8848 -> 0.1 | 21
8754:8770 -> 0.0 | 21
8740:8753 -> -0.1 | 21.1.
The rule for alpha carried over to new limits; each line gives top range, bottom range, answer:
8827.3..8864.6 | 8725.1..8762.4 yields 1.04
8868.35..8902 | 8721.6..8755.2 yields 1.04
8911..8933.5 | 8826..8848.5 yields 1.02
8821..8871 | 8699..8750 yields 1.04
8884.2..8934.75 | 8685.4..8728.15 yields 1.06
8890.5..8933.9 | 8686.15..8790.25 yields 1.07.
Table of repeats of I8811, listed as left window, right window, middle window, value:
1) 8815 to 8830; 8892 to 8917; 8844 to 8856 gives 0.59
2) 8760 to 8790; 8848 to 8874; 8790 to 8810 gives 0.89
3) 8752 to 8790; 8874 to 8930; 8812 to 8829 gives -0.12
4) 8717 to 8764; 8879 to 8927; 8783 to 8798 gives 0.24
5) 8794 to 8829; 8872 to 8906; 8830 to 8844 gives -0.67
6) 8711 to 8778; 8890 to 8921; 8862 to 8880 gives -0.30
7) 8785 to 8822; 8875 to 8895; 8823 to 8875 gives -1.44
